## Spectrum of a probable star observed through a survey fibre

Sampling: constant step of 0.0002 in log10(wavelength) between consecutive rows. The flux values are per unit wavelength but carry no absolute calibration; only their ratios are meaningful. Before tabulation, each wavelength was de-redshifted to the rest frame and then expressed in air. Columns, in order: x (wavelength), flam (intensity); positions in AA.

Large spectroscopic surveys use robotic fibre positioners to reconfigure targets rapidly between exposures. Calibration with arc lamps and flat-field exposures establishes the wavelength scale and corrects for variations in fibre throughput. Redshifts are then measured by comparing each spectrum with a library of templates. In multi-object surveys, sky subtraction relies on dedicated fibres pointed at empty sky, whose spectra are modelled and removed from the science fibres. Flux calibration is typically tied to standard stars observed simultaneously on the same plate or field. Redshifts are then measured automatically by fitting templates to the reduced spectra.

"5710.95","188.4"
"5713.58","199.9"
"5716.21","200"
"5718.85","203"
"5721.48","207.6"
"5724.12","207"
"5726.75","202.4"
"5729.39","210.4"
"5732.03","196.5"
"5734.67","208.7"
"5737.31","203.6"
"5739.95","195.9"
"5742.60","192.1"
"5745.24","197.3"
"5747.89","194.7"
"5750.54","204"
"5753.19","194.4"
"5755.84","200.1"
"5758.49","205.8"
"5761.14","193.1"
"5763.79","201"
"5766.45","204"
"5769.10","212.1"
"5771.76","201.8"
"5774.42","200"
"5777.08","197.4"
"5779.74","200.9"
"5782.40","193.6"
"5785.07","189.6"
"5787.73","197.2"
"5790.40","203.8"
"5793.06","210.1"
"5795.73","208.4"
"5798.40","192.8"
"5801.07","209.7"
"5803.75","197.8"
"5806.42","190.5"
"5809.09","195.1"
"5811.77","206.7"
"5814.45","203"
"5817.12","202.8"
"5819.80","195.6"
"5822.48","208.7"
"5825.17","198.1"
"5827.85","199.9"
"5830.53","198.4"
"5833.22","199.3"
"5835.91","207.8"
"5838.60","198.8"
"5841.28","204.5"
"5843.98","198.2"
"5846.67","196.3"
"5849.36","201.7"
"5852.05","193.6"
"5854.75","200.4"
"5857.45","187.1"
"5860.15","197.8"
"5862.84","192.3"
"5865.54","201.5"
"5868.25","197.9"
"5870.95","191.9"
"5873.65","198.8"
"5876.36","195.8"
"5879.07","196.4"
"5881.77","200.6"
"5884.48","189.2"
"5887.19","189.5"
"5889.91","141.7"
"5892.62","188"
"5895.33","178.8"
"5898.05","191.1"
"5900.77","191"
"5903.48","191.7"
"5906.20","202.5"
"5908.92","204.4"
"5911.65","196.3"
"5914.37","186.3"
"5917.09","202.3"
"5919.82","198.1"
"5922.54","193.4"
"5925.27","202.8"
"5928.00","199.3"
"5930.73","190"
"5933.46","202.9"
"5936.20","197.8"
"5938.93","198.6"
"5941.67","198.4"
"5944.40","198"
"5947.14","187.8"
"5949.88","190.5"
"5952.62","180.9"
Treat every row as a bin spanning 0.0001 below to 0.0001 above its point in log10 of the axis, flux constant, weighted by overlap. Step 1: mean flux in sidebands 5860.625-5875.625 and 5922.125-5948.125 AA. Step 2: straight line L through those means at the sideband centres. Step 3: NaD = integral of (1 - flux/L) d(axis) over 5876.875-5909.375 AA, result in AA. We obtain 1.4 AA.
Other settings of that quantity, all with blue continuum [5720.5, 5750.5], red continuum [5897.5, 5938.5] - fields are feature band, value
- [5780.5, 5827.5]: -0.1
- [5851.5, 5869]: 0.2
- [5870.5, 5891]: 1.0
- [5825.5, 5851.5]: -0.2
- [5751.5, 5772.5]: -0.1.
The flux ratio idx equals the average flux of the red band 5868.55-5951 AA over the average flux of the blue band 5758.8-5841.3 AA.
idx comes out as 1.0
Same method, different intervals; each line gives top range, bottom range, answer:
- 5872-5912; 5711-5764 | 0.95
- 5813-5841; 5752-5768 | 1.01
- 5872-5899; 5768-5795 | 0.93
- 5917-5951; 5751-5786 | 0.99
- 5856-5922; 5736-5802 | 0.96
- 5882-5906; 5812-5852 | 0.92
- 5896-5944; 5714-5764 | 0.98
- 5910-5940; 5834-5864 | 0.99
